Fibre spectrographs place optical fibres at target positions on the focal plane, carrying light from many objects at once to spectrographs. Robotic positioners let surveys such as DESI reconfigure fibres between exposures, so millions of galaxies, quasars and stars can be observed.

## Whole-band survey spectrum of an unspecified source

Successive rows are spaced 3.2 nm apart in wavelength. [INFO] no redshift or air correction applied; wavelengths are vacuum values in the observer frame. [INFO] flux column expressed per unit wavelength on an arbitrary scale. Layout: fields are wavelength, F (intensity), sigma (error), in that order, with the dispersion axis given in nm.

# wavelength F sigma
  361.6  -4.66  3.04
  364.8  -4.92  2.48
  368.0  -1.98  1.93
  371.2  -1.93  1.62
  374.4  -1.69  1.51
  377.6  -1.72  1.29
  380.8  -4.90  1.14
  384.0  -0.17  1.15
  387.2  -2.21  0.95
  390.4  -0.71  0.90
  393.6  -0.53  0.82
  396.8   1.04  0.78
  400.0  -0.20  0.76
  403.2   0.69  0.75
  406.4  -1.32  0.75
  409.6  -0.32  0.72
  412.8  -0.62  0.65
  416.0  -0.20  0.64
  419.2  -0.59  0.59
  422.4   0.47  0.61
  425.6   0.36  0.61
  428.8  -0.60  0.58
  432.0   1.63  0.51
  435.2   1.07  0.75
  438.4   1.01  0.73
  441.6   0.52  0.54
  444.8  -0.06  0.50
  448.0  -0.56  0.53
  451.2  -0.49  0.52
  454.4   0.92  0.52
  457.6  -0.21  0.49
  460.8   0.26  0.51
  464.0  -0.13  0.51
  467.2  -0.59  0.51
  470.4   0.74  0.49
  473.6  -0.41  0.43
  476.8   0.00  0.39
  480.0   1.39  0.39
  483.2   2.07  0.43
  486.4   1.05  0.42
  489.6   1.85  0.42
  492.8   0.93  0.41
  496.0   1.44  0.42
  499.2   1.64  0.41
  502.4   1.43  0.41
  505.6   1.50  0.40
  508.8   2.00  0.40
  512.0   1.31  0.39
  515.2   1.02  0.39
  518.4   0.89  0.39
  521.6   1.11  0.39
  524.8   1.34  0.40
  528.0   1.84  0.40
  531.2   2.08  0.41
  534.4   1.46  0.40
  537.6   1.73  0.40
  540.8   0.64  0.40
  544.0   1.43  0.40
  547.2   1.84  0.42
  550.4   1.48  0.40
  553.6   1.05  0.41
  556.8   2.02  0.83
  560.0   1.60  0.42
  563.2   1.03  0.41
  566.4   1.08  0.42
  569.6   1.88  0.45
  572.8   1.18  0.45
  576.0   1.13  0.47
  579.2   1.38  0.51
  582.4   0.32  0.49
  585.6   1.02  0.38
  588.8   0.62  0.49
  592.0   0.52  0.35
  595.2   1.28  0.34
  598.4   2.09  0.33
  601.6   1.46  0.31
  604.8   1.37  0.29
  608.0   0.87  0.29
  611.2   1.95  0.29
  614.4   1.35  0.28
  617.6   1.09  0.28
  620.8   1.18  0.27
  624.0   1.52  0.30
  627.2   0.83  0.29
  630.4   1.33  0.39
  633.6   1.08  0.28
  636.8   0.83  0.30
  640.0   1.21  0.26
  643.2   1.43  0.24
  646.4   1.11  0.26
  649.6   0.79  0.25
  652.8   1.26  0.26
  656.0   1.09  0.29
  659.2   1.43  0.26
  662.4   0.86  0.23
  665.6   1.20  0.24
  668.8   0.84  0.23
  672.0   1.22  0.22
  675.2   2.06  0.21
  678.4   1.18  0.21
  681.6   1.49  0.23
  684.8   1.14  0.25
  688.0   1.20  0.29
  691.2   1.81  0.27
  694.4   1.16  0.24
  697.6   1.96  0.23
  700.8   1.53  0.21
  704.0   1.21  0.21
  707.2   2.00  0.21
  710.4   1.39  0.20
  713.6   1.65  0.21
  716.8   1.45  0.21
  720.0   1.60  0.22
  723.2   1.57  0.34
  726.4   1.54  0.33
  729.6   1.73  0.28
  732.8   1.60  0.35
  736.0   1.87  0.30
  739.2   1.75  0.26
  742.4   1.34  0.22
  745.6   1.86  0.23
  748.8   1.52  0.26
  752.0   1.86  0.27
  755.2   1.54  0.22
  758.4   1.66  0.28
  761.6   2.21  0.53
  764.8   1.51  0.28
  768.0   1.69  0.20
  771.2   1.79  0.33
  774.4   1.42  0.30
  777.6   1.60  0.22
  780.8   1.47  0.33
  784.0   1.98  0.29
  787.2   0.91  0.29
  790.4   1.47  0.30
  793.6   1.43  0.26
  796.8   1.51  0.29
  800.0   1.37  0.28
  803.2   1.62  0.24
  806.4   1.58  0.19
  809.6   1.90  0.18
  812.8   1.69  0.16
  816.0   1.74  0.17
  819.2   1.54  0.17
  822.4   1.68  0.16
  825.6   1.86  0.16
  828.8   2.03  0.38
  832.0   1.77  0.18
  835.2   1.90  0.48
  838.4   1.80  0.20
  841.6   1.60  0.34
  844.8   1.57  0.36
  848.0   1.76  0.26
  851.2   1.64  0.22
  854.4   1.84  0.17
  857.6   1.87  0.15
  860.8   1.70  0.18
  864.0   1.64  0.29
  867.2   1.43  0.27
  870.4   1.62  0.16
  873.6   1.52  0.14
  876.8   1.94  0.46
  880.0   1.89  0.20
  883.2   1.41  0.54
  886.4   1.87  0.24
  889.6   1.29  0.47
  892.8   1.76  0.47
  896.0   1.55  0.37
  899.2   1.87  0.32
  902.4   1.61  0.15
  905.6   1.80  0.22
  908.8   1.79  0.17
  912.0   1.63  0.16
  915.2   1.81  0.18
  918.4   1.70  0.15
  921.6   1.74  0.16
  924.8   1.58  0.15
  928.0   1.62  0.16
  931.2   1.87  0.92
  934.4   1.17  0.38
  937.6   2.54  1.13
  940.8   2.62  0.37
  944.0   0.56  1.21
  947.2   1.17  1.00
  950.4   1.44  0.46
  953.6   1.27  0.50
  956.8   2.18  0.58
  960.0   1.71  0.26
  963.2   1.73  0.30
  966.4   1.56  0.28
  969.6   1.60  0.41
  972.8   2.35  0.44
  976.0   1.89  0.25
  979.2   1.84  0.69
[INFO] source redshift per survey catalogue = 0.81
